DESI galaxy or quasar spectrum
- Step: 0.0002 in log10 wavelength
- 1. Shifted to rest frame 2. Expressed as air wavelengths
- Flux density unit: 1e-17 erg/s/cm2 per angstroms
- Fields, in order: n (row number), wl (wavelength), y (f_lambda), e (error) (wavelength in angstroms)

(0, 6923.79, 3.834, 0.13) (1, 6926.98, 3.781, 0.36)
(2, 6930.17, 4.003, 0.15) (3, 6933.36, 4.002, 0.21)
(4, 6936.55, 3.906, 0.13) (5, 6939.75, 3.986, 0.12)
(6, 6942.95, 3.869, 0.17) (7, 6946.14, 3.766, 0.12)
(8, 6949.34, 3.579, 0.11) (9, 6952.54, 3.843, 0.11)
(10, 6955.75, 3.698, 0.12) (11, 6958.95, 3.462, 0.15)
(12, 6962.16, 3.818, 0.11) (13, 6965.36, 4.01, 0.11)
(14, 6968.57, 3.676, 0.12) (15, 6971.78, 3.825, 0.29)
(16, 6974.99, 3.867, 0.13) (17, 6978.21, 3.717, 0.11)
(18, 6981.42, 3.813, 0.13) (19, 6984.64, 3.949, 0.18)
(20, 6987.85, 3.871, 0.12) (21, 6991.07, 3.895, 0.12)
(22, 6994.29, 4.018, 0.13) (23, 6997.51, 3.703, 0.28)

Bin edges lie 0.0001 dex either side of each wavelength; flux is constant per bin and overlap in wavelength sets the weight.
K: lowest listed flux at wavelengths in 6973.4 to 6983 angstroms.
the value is 3.717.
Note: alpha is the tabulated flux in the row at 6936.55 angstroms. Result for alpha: 3.906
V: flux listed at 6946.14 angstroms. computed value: 3.766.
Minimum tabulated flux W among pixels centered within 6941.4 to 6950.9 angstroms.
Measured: 3.579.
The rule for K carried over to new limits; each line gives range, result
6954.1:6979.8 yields 3.462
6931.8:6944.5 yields 3.869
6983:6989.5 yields 3.871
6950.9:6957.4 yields 3.698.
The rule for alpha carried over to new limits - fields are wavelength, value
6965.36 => 4.01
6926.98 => 3.781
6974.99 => 3.867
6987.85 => 3.871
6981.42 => 3.813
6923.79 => 3.834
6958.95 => 3.462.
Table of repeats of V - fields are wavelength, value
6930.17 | 4.003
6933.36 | 4.002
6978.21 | 3.717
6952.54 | 3.843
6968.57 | 3.676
